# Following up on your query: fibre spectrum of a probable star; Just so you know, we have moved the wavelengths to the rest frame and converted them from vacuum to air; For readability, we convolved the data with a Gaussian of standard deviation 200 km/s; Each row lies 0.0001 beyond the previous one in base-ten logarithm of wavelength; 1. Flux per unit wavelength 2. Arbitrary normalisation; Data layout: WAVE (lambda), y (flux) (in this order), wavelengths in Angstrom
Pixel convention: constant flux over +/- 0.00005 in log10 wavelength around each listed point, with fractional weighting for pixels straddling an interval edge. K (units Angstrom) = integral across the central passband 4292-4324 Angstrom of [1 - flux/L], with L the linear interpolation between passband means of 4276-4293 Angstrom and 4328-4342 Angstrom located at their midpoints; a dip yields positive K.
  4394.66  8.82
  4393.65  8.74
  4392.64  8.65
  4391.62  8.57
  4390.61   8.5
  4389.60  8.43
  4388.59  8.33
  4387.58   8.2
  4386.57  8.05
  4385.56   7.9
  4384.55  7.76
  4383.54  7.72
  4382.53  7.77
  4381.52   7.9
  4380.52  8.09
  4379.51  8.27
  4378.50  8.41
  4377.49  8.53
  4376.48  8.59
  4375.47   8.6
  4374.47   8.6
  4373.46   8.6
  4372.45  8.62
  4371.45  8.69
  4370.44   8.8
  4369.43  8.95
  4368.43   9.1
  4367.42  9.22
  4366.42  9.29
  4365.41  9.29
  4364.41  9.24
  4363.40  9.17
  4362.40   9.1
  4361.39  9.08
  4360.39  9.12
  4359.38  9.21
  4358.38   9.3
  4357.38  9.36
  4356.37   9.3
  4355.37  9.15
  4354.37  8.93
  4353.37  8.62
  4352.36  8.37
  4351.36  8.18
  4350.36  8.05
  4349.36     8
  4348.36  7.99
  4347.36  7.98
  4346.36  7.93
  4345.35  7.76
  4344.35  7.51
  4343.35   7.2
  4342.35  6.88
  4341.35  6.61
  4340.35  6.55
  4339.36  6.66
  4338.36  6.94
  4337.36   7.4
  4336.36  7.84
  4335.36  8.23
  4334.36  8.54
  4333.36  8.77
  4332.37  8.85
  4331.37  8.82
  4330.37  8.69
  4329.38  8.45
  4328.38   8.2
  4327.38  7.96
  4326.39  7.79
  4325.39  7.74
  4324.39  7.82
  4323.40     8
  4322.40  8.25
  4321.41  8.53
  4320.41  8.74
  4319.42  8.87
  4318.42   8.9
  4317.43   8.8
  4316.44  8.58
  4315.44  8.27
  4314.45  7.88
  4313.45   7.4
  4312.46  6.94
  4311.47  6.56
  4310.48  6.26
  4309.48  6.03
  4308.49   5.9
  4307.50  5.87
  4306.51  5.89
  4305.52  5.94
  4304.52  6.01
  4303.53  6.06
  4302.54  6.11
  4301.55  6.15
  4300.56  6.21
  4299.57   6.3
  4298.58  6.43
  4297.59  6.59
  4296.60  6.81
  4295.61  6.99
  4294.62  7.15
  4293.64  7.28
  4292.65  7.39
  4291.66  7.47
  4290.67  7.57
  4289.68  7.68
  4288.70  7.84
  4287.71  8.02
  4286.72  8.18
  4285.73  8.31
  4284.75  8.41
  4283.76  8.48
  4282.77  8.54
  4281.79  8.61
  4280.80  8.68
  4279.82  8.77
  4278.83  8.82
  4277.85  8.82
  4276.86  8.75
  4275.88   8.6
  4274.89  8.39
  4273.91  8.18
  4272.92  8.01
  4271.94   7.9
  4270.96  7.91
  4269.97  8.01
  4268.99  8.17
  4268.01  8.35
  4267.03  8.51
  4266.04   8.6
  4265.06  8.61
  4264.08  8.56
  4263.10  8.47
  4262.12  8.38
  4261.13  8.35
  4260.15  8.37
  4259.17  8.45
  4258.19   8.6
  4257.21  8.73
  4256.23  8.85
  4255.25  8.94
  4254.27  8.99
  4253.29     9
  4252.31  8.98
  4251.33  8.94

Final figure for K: 3.9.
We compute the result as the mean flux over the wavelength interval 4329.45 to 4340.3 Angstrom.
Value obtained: 8.03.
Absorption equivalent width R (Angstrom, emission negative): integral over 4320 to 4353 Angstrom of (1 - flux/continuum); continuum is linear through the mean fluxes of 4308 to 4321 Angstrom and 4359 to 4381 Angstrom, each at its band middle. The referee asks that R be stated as 0.74 Angstrom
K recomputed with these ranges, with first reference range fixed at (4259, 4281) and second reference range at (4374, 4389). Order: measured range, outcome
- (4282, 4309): 4.3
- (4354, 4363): -1.0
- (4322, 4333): 0.1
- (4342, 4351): 0.6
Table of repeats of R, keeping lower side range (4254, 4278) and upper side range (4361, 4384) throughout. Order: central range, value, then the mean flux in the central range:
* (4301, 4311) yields 2.9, 6.02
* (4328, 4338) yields 0.3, 8.36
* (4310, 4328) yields 1.3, 7.97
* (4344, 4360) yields 0.3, 8.49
